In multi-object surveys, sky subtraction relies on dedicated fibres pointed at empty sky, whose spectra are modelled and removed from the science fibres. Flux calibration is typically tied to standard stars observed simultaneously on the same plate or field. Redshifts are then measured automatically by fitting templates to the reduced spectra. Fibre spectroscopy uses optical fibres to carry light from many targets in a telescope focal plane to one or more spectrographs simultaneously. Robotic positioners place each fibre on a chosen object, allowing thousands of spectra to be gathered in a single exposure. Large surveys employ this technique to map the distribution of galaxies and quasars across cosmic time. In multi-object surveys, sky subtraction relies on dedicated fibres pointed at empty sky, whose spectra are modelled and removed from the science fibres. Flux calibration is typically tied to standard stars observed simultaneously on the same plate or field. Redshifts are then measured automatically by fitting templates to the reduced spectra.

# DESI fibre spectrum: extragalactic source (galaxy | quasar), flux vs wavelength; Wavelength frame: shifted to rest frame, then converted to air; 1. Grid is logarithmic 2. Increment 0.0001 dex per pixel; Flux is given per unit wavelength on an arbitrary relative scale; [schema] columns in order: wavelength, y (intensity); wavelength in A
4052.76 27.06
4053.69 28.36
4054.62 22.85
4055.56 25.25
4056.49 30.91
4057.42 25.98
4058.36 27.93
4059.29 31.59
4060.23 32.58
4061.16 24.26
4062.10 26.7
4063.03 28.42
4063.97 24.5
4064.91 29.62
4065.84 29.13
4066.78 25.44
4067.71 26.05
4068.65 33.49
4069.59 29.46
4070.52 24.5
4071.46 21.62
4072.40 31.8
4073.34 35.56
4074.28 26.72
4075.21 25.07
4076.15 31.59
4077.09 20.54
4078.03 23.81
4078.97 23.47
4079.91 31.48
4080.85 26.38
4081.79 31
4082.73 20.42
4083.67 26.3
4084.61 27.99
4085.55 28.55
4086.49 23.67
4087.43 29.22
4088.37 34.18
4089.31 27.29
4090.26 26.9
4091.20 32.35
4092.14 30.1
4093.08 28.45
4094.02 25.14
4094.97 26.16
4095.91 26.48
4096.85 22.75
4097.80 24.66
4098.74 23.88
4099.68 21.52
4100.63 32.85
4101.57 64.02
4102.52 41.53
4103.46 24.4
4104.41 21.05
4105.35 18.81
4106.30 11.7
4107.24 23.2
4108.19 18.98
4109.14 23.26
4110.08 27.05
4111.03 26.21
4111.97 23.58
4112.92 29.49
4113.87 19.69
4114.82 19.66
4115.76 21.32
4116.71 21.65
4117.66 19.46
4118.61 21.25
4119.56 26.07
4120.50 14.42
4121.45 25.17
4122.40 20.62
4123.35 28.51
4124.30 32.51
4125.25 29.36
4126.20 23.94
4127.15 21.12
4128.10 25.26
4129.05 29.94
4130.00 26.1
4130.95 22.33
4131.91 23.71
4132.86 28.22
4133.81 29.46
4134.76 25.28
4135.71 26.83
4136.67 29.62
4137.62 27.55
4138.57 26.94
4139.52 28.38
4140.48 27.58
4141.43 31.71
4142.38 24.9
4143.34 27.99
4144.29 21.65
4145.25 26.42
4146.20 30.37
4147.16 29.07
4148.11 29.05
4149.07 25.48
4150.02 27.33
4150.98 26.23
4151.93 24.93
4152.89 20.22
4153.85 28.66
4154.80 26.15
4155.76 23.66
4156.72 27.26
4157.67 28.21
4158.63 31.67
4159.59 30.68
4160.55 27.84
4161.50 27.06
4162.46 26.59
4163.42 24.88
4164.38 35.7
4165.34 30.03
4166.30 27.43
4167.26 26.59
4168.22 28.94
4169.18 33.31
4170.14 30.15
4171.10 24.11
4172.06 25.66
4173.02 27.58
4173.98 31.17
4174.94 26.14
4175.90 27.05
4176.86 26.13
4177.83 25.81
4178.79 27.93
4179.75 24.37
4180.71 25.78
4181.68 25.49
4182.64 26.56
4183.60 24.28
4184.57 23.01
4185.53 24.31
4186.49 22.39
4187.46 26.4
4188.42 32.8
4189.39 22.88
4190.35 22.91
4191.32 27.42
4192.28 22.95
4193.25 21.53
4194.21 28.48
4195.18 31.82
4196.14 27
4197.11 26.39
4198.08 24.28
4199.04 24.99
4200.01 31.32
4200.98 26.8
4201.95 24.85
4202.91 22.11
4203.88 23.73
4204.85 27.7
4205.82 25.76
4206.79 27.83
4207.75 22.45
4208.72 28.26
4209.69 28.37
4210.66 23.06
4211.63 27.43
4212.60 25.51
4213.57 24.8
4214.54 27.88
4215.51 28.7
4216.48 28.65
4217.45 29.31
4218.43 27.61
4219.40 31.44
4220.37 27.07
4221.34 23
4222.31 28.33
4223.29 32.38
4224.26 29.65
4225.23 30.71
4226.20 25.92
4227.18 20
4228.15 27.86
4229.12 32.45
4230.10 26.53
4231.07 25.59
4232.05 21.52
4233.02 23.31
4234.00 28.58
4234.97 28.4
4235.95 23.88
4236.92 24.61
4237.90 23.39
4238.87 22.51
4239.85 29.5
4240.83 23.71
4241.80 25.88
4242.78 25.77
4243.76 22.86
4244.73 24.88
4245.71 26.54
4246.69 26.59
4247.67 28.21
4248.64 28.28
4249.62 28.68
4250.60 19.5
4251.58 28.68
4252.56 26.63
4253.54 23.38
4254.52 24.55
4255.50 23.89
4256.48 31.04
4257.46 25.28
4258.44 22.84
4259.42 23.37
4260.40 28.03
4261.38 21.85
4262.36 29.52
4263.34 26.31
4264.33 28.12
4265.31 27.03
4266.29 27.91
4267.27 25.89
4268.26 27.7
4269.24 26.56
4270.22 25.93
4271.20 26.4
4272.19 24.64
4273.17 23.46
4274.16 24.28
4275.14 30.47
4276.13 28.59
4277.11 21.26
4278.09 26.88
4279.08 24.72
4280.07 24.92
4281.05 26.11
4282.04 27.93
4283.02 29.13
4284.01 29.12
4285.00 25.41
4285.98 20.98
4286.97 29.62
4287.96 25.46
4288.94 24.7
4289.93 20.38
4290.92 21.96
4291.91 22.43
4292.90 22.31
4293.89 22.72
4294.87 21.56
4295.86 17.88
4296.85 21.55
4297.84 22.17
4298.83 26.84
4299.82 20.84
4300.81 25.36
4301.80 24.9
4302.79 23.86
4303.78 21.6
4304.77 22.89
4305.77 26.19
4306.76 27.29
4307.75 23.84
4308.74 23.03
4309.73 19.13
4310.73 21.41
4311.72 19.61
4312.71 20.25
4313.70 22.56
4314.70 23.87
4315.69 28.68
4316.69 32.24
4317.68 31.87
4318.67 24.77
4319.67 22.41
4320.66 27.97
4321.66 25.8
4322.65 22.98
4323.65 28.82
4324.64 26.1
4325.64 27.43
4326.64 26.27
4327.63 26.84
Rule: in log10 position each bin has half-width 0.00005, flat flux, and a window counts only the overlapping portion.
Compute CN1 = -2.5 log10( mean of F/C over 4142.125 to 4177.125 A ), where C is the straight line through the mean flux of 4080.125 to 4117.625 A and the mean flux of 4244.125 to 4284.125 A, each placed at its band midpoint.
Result -0.05 mag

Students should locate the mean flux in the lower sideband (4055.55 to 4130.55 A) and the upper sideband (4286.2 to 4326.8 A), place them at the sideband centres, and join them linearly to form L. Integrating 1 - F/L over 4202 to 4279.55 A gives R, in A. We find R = -4.2 A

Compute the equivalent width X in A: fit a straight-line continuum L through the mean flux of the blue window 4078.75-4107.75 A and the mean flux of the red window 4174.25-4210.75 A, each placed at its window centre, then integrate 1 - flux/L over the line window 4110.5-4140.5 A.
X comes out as 2.3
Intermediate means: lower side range 27.6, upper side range 25.9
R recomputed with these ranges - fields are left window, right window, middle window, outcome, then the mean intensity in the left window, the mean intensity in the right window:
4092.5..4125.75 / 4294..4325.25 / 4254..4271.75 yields -1.3 A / 25.3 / 24.1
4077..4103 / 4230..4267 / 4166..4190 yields 0.4 A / 28.7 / 25.7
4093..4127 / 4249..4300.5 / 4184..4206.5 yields -0.5 A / 25.2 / 25.1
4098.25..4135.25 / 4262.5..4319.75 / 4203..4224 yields -1.7 A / 25.3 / 24.8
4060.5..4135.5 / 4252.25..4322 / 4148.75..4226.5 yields -3.7 A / 26.3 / 24.9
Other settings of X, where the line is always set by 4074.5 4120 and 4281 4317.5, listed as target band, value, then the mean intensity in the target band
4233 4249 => -0.75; 25.8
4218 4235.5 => -1.75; 27.2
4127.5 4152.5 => -1.25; 27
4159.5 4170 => -1.47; 29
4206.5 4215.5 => -0.49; 26.3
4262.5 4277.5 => -1.31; 26.4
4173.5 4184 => -0.49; 26.5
